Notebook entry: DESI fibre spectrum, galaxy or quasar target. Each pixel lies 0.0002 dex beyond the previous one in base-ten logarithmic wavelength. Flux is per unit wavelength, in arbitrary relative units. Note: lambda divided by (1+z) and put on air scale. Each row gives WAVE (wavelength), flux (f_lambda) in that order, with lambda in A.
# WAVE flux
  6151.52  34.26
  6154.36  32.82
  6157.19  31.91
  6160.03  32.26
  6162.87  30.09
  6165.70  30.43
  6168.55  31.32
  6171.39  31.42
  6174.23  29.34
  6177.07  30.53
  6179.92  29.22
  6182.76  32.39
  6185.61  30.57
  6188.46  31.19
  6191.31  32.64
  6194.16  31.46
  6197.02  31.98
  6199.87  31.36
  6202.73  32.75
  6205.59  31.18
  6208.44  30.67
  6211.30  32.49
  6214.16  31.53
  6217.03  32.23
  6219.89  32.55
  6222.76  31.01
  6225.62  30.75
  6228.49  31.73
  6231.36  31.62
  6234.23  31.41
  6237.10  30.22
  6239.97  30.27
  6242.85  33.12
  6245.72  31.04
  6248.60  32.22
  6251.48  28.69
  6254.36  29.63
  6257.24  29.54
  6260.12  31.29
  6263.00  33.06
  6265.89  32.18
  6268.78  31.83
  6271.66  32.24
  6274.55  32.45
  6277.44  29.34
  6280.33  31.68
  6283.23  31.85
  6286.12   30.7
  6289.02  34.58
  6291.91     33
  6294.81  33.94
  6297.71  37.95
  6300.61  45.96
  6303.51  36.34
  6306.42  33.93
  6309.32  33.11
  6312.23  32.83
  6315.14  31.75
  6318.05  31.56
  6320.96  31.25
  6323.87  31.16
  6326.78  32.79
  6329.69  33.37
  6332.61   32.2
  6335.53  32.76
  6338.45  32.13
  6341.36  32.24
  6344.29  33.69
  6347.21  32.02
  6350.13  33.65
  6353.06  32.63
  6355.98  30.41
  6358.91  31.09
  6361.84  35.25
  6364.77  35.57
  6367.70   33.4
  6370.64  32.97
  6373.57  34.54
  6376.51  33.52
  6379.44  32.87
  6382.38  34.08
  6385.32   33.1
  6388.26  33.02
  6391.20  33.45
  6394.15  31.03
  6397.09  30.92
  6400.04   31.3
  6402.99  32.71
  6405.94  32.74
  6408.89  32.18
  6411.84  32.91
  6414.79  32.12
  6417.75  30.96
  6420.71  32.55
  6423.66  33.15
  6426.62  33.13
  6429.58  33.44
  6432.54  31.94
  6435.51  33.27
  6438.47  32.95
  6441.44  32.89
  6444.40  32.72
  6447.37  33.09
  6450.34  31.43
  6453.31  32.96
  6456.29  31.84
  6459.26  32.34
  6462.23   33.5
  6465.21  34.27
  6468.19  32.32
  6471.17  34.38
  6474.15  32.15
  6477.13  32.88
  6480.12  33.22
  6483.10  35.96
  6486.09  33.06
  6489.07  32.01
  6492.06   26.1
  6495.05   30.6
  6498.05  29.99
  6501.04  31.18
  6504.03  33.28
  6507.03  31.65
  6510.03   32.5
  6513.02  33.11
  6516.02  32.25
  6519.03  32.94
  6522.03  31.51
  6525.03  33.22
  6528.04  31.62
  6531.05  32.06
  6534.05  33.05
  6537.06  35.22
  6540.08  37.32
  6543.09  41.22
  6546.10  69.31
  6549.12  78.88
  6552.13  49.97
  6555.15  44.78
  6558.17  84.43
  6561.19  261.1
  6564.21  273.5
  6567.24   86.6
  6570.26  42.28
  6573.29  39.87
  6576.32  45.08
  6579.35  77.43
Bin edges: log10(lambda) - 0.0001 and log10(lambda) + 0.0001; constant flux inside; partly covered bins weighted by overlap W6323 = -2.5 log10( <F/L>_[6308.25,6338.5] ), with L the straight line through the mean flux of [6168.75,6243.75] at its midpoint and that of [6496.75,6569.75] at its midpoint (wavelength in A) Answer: 0.29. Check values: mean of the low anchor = 31.4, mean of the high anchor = 61.6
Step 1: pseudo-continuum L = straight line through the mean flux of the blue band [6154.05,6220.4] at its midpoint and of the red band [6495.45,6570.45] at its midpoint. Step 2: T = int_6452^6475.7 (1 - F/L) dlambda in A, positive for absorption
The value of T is 9.50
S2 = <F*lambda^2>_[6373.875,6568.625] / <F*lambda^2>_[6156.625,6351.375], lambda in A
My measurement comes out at 1.5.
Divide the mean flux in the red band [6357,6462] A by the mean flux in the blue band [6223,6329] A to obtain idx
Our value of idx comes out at 1.01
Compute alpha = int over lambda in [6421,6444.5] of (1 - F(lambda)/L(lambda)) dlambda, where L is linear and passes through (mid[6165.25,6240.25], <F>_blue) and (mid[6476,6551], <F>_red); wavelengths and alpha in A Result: 1.4 A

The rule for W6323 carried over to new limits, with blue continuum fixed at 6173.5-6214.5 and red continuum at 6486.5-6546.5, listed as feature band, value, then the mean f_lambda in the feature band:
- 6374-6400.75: 0.00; 32.7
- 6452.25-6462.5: 0.03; 32.6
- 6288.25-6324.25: -0.08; 34.5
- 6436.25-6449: 0.01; 32.9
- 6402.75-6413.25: 0.01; 32.6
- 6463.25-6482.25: 0.01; 33.3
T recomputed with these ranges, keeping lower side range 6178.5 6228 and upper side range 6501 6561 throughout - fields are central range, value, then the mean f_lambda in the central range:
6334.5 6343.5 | 1.3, 32.5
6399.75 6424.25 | 5.3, 32.3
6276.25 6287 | 1.3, 30.9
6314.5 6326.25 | 1.7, 31.5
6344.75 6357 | 1.9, 32.4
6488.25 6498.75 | 3.6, 29.5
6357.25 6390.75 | 4.9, 33.6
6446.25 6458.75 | 3.1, 32.3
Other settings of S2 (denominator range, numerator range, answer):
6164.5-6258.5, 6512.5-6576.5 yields 2.39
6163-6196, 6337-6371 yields 1.13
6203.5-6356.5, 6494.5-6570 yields 2.04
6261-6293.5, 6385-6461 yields 1.06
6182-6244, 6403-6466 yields 1.11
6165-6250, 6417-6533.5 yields 1.13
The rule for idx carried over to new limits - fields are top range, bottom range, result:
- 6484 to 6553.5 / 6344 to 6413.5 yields 1.13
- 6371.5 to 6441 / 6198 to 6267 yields 1.04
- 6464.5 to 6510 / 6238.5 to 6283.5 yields 1.03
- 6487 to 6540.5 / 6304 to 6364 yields 0.99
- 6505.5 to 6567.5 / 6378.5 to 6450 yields 2.02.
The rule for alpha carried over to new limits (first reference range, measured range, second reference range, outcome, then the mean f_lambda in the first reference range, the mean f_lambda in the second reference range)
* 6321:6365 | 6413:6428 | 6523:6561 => 3.2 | 32.6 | 54.8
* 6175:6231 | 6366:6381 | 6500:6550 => 0.6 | 31.5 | 37.8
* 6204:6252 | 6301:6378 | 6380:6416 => -2.4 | 31.4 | 32.5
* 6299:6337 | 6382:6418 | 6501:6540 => 1.1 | 33.8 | 32.8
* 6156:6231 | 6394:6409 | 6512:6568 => 6.2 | 31.3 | 69.8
